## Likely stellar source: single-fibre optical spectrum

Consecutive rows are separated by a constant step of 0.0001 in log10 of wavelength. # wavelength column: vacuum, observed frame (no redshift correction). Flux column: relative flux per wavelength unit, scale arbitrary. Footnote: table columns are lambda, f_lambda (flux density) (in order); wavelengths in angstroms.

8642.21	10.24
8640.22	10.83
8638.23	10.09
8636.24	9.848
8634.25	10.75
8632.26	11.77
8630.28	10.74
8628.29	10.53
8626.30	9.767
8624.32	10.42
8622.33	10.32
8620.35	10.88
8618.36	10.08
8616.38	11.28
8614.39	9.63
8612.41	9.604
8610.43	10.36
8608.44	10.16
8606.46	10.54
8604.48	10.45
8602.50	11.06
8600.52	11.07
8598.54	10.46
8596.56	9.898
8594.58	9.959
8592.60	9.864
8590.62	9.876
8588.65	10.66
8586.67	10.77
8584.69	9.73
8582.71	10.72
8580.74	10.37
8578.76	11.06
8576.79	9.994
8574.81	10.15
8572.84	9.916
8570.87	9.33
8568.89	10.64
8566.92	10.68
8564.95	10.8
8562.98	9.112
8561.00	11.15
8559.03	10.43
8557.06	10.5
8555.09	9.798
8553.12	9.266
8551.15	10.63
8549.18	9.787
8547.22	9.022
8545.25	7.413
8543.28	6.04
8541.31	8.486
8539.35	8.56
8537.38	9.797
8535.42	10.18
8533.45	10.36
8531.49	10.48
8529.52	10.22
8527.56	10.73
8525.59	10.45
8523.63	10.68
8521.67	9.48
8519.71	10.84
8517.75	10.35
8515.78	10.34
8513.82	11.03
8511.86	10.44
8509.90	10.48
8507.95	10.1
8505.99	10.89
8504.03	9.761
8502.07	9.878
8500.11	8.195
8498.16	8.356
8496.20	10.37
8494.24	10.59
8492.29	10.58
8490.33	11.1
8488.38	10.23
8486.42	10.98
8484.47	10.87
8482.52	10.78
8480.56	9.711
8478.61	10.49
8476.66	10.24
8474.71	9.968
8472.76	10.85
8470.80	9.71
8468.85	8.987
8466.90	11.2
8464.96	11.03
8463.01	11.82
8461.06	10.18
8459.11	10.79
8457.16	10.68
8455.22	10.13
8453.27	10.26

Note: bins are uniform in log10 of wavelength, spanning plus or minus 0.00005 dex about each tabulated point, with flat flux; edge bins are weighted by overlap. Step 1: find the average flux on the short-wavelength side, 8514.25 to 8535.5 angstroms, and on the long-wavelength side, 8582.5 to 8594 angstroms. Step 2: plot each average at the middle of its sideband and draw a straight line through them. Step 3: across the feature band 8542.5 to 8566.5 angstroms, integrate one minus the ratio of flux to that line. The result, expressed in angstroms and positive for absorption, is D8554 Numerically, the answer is 1.8 angstroms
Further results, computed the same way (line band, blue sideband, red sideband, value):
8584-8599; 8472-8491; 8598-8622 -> 0.5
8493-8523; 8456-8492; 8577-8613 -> 1.1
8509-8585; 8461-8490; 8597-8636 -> 3.7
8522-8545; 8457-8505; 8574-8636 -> 1.7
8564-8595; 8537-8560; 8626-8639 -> -2.1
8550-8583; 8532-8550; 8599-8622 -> -2.8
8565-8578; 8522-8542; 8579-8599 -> 0.0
